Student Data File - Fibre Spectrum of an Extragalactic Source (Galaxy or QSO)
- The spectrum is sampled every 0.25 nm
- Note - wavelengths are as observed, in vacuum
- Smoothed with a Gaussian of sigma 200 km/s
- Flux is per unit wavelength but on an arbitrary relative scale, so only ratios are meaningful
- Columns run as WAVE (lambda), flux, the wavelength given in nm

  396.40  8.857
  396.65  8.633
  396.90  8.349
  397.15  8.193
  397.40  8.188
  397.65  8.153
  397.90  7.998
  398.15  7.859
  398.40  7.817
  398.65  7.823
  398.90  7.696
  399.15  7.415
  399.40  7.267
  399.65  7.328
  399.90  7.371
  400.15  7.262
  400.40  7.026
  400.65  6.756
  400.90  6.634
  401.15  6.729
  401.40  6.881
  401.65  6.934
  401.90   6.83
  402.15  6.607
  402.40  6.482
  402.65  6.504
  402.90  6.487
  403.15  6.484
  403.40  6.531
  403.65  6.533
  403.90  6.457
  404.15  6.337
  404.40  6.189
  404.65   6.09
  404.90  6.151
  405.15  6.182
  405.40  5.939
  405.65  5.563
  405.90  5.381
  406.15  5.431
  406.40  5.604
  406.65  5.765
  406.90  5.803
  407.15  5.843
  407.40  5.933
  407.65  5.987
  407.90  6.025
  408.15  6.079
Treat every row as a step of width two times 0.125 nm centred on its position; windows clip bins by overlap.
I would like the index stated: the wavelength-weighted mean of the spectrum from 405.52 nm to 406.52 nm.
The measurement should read 5.5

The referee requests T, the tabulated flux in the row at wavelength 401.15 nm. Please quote 6.729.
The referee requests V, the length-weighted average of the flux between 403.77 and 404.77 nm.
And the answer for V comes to 6.27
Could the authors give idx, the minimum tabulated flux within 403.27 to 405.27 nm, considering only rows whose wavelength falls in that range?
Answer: 6.09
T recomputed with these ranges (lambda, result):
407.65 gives 5.987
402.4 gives 6.482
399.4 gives 7.267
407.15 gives 5.843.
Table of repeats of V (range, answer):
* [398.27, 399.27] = 7.69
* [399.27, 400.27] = 7.31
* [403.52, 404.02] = 6.5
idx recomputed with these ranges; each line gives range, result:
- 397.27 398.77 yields 7.817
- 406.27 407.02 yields 5.604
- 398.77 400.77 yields 6.756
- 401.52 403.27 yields 6.482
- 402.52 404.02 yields 6.457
